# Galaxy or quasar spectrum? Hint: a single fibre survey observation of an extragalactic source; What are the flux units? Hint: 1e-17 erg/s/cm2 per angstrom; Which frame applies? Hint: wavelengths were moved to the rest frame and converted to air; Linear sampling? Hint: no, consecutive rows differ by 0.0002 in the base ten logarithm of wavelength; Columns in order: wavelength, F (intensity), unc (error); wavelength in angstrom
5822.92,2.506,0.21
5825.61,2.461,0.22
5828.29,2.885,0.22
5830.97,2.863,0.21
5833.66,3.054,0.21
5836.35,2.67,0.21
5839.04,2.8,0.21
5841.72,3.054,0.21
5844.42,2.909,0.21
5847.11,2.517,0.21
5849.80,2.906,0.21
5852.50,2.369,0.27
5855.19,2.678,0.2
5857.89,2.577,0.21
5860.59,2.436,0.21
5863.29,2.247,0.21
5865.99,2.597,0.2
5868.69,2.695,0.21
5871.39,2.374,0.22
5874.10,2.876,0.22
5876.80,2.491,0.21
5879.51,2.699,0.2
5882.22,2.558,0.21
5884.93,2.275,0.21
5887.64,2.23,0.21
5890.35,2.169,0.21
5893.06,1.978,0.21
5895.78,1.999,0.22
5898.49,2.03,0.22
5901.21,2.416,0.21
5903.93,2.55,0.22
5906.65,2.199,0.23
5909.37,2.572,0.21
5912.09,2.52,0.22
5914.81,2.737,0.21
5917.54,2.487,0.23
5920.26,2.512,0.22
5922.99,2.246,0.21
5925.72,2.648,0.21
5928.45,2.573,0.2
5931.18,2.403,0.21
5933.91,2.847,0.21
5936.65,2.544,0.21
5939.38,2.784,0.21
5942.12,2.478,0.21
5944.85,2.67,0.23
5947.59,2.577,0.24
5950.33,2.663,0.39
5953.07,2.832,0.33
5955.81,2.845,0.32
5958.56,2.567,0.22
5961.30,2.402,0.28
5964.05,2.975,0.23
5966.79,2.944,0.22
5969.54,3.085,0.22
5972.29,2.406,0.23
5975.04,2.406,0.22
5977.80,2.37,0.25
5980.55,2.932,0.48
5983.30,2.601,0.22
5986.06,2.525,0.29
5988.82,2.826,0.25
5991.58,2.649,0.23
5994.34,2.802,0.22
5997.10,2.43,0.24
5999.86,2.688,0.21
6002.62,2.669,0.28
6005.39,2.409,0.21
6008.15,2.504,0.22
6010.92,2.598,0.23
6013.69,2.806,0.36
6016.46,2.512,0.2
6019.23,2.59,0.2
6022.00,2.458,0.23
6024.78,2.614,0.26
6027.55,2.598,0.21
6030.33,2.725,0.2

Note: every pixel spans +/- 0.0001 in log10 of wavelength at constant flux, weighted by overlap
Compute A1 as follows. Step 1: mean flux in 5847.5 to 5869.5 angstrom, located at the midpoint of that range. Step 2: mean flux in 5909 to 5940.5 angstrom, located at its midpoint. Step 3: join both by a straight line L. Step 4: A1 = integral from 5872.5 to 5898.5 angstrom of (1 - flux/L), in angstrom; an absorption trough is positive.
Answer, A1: 2.2 angstrom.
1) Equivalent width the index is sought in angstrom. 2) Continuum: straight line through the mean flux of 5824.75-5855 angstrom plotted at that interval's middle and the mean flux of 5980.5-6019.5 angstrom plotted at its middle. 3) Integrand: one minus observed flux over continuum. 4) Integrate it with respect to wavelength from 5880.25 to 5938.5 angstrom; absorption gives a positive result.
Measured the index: 6.4 angstrom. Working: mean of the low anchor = 2.77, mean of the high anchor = 2.63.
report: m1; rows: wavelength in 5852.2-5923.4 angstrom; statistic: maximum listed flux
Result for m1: 2.876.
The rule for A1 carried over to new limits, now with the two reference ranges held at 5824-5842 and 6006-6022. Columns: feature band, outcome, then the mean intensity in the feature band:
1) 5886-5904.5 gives 3.71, 2.18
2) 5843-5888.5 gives 3.44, 2.56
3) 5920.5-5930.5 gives 0.77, 2.48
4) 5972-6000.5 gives 0.08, 2.61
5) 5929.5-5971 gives -0.71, 2.71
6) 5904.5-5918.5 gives 1.05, 2.51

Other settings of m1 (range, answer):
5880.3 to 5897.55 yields 2.558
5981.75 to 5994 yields 2.826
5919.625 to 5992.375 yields 3.085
